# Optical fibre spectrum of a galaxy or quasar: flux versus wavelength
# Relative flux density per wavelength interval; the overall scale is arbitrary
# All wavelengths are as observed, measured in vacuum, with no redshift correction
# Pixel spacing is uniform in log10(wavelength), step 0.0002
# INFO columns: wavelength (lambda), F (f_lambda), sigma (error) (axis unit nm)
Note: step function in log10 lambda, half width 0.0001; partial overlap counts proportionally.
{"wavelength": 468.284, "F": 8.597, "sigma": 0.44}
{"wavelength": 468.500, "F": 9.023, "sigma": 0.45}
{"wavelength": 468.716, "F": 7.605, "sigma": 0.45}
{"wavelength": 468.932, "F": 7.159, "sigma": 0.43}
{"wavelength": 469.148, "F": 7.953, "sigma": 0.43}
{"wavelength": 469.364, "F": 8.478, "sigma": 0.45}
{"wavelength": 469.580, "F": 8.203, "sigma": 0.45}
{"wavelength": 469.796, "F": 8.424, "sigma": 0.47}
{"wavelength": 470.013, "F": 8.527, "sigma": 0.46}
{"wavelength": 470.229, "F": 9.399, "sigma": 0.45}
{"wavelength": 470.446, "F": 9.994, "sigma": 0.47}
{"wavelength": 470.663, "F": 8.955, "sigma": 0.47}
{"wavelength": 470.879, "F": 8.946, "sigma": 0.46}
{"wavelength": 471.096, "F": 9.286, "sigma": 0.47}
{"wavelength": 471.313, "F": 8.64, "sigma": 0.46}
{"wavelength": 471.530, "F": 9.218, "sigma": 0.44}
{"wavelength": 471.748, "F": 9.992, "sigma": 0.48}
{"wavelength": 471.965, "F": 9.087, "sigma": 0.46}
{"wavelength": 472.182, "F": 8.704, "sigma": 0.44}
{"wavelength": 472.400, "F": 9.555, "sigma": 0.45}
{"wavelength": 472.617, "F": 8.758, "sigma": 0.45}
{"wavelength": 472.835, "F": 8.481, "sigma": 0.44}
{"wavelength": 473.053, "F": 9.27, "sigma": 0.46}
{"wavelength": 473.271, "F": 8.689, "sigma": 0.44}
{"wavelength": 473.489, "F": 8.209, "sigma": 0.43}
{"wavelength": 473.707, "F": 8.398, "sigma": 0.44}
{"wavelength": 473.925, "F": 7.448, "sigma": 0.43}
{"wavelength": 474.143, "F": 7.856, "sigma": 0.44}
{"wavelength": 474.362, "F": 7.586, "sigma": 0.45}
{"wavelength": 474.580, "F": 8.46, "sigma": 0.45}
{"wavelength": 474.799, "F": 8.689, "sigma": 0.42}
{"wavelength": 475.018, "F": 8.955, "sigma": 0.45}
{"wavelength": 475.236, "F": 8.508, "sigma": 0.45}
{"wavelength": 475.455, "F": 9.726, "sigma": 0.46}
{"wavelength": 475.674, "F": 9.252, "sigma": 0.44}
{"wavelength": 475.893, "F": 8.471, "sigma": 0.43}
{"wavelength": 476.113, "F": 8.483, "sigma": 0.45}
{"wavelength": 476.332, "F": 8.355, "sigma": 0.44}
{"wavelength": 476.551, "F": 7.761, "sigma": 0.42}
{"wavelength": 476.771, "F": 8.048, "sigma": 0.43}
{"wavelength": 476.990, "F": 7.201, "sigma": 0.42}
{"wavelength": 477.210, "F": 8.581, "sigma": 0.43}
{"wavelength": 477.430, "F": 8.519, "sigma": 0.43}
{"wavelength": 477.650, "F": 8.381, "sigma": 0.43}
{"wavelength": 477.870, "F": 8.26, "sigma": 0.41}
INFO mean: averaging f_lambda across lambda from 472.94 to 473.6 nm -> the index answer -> 8.72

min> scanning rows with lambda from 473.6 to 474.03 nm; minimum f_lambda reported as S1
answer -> 7.448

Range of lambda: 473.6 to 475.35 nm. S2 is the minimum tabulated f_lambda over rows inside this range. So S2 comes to 7.448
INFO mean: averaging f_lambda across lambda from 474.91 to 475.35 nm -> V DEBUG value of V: 8.75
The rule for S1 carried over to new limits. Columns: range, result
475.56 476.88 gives 7.761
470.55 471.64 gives 8.64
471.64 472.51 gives 8.704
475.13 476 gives 8.471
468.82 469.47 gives 7.159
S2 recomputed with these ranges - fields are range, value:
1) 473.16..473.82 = 8.209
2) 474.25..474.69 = 7.586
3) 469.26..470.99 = 8.203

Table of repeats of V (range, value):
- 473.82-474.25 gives 7.66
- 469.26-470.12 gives 8.41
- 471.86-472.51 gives 9.12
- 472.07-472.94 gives 8.88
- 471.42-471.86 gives 9.59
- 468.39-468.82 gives 8.31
